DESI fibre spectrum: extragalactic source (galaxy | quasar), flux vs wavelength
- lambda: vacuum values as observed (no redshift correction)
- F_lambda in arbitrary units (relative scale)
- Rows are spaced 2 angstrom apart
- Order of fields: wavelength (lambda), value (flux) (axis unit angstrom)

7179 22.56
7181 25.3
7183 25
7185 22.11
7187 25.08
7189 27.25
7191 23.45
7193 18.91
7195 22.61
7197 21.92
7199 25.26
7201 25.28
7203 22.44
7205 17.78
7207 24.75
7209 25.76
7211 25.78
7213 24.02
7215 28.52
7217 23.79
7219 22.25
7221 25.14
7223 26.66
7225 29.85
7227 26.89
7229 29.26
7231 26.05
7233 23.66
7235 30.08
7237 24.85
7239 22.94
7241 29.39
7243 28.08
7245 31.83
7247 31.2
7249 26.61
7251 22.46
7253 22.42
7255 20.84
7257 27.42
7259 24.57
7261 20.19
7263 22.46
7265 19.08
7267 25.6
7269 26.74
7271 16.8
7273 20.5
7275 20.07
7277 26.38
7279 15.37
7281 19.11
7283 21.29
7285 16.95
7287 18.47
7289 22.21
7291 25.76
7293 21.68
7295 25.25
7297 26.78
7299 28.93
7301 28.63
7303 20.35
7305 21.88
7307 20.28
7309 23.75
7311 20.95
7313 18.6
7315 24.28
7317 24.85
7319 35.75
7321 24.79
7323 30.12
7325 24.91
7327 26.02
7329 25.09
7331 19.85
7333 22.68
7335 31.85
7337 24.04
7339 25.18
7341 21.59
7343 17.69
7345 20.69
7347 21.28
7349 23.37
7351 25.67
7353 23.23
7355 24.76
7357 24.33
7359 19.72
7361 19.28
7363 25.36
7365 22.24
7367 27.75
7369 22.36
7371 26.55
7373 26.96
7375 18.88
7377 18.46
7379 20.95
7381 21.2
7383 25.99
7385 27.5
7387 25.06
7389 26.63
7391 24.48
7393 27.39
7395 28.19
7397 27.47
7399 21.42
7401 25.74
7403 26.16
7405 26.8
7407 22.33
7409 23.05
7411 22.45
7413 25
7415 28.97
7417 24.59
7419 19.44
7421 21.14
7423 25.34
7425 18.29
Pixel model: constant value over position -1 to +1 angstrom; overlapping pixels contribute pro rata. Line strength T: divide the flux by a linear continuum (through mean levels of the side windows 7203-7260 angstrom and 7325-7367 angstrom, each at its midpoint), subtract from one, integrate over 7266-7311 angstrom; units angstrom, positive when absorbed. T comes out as 4.0 angstrom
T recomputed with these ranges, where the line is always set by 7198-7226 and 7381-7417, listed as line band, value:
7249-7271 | 1.7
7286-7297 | 0.9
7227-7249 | -2.4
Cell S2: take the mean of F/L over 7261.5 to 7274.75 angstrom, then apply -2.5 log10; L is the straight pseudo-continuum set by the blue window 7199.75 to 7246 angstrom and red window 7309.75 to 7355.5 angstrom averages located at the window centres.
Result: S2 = 0.16 mag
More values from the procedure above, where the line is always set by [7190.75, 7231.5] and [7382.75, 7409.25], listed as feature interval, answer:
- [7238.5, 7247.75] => -0.168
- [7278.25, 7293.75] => 0.235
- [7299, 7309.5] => 0.072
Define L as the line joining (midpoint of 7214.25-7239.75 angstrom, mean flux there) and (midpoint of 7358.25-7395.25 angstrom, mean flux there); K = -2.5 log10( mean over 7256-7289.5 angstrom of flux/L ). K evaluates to 0.19 mag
